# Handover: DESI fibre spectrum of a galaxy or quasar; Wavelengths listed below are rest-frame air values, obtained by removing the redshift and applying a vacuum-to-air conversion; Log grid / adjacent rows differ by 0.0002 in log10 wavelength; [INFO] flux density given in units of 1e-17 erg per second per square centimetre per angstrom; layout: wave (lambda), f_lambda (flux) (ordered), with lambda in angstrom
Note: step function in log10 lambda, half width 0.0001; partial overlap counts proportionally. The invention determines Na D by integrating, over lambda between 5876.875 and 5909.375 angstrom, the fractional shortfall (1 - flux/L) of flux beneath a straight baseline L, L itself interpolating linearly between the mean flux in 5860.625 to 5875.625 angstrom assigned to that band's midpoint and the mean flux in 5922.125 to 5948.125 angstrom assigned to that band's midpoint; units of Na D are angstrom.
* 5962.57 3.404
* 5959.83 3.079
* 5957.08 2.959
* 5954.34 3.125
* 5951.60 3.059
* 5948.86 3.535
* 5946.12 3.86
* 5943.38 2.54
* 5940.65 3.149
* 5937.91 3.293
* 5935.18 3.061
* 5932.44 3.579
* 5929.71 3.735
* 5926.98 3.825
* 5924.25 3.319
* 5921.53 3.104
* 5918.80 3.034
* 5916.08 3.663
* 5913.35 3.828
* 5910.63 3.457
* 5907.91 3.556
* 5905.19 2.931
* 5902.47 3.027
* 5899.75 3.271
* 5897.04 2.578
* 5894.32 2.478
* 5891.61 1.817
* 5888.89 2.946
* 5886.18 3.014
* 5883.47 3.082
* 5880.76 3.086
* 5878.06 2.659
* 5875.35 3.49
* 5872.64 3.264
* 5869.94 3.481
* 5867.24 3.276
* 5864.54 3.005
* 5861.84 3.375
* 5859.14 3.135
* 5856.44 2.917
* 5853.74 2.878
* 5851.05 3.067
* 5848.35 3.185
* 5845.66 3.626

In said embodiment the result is 4.4 angstrom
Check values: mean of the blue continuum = 3.3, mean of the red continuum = 3.37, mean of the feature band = 2.87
